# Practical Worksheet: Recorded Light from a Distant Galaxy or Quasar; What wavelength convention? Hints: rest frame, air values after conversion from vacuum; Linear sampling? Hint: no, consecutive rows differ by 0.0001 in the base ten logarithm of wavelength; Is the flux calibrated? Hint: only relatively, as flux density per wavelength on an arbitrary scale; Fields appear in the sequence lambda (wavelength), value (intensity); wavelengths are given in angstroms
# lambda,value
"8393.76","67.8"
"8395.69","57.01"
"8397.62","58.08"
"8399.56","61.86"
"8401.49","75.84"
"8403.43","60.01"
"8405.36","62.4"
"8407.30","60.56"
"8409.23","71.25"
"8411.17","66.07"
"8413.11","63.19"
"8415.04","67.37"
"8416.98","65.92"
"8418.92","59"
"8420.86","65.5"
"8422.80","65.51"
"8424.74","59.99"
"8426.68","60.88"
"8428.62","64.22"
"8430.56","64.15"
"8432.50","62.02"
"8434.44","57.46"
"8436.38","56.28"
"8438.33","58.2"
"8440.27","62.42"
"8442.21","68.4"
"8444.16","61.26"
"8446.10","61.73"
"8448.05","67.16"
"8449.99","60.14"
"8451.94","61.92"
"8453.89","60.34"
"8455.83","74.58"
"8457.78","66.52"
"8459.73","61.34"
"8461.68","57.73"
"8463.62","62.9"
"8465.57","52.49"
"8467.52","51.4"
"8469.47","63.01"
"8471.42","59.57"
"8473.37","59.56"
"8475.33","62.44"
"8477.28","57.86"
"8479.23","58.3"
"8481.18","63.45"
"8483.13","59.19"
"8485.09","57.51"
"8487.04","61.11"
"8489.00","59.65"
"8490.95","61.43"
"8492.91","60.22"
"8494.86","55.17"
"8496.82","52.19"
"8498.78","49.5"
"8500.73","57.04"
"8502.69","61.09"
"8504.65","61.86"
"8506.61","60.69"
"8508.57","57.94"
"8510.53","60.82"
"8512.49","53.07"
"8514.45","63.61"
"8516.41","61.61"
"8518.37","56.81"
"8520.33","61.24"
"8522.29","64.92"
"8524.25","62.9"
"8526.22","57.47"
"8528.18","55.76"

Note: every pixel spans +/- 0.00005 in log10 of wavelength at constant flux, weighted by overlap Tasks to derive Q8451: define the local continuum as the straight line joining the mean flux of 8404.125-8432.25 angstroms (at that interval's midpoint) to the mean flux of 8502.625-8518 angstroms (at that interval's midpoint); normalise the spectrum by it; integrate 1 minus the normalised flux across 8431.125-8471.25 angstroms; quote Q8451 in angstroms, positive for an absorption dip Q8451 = 0.72 angstroms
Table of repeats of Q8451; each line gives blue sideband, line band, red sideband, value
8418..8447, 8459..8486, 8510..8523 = 0.89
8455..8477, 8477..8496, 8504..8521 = 0.30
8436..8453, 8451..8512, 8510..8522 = 1.35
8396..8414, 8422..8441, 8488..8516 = 0.44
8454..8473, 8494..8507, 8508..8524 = 0.82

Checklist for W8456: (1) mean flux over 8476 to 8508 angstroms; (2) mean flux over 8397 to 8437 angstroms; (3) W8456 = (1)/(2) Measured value 0.92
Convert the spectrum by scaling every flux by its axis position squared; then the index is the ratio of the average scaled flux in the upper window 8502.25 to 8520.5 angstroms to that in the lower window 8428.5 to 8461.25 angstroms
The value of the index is 0.97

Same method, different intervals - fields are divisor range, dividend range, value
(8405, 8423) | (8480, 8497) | 0.93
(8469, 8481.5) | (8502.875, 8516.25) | 1.00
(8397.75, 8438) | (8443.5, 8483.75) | 0.98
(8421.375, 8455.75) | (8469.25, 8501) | 0.95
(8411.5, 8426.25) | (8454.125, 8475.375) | 0.97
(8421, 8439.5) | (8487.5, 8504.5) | 0.95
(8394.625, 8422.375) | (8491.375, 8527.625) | 0.94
